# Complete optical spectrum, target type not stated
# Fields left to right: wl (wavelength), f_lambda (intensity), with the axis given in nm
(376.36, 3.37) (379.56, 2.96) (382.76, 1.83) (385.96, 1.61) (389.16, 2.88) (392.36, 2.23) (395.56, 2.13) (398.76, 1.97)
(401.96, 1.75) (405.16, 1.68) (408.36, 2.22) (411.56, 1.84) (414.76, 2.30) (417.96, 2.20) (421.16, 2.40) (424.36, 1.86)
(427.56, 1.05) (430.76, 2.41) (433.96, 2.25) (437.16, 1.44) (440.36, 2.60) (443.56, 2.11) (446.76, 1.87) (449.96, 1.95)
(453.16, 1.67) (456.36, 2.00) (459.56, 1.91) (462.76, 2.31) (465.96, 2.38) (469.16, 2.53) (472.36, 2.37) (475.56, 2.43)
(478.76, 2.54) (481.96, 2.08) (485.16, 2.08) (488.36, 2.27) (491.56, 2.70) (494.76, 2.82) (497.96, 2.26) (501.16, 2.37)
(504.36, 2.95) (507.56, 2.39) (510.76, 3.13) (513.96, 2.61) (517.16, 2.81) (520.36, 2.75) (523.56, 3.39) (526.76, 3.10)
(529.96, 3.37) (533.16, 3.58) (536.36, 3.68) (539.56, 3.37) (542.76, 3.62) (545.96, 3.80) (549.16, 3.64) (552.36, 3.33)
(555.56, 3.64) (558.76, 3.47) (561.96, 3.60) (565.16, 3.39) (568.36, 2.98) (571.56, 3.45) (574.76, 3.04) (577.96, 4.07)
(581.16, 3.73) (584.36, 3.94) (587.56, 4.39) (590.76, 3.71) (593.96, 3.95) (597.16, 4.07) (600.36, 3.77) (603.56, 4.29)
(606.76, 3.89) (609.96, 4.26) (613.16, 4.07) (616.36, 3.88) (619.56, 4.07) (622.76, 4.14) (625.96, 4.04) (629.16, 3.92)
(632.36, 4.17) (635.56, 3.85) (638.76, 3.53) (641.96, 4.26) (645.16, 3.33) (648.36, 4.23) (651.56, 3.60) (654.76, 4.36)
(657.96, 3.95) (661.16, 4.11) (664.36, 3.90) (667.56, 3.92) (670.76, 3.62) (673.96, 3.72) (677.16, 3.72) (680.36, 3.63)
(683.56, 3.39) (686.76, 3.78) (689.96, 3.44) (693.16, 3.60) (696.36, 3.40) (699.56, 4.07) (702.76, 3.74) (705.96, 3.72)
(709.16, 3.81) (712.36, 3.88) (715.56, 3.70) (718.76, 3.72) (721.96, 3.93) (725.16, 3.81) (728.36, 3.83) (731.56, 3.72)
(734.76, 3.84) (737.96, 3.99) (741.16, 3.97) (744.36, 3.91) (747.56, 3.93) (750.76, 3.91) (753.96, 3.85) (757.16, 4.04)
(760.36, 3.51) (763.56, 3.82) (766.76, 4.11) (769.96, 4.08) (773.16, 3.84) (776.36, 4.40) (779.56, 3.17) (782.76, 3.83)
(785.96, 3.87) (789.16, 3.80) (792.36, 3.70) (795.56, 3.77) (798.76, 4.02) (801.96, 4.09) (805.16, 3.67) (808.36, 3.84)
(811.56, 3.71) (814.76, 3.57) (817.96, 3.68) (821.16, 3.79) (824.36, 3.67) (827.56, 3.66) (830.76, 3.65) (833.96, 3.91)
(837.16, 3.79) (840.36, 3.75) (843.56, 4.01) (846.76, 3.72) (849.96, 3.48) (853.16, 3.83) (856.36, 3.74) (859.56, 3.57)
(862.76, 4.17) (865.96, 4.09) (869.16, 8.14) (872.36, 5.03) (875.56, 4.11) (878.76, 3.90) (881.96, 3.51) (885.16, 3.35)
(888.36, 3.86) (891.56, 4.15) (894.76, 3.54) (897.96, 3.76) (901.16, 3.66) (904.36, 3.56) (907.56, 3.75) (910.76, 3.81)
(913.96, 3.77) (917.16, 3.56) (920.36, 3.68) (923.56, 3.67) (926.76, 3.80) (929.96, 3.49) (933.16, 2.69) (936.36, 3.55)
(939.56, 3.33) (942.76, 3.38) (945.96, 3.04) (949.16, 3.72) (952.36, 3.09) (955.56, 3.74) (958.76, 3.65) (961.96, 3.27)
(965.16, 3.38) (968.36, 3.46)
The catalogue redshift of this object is 0.32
